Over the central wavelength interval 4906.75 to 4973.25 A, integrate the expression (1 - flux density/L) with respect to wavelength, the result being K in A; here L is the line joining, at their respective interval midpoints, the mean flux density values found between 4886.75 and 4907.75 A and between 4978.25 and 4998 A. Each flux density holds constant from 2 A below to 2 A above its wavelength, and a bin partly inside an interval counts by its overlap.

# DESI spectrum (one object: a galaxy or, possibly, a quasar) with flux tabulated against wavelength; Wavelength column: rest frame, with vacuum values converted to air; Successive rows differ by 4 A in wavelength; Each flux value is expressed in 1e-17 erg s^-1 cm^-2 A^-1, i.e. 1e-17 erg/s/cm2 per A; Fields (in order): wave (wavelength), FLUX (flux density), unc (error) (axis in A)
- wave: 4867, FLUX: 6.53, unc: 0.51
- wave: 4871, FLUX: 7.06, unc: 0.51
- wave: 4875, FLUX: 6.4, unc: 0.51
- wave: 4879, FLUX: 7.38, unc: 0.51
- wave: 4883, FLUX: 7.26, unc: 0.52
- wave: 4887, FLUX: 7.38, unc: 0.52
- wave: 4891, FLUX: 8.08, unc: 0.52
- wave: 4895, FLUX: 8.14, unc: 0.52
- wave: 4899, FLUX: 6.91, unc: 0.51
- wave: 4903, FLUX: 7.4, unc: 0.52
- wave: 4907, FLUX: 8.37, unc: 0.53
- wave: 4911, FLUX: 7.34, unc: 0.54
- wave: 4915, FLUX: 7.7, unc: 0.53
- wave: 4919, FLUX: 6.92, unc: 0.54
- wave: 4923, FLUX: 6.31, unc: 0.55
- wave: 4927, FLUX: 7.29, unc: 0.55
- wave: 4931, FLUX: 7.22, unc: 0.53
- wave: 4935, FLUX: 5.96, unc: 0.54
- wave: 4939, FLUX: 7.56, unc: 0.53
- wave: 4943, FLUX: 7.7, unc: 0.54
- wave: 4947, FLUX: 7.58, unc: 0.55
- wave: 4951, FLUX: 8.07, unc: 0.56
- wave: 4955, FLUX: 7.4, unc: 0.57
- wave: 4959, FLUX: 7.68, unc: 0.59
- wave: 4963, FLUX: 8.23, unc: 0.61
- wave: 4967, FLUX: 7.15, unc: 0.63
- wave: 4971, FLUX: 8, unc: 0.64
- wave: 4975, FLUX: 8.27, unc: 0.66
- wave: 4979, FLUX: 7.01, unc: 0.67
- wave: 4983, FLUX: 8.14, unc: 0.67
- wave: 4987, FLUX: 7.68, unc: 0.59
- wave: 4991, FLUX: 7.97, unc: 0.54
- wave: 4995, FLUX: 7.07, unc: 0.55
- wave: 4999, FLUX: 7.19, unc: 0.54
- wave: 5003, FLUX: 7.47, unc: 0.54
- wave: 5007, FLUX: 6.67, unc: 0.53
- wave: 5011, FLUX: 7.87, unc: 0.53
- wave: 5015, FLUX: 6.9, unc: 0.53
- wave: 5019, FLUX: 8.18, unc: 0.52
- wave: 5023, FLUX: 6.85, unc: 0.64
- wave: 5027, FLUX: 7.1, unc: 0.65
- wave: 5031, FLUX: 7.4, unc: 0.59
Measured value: 2.0 A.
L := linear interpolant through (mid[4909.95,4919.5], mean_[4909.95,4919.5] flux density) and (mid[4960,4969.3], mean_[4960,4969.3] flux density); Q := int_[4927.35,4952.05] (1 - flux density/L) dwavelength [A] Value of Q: 0.74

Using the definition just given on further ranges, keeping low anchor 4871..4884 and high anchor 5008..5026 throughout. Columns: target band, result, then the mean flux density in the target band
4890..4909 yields -1.9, 7.76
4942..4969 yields -1.8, 7.69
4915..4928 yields 0.3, 6.94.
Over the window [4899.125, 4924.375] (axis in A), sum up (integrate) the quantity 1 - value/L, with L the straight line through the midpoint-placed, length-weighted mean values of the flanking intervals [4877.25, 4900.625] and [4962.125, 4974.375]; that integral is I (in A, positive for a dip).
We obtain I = 0.93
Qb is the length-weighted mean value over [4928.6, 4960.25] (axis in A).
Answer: 7.39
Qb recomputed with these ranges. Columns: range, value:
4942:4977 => 7.79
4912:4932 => 7.09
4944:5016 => 7.59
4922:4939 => 6.82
